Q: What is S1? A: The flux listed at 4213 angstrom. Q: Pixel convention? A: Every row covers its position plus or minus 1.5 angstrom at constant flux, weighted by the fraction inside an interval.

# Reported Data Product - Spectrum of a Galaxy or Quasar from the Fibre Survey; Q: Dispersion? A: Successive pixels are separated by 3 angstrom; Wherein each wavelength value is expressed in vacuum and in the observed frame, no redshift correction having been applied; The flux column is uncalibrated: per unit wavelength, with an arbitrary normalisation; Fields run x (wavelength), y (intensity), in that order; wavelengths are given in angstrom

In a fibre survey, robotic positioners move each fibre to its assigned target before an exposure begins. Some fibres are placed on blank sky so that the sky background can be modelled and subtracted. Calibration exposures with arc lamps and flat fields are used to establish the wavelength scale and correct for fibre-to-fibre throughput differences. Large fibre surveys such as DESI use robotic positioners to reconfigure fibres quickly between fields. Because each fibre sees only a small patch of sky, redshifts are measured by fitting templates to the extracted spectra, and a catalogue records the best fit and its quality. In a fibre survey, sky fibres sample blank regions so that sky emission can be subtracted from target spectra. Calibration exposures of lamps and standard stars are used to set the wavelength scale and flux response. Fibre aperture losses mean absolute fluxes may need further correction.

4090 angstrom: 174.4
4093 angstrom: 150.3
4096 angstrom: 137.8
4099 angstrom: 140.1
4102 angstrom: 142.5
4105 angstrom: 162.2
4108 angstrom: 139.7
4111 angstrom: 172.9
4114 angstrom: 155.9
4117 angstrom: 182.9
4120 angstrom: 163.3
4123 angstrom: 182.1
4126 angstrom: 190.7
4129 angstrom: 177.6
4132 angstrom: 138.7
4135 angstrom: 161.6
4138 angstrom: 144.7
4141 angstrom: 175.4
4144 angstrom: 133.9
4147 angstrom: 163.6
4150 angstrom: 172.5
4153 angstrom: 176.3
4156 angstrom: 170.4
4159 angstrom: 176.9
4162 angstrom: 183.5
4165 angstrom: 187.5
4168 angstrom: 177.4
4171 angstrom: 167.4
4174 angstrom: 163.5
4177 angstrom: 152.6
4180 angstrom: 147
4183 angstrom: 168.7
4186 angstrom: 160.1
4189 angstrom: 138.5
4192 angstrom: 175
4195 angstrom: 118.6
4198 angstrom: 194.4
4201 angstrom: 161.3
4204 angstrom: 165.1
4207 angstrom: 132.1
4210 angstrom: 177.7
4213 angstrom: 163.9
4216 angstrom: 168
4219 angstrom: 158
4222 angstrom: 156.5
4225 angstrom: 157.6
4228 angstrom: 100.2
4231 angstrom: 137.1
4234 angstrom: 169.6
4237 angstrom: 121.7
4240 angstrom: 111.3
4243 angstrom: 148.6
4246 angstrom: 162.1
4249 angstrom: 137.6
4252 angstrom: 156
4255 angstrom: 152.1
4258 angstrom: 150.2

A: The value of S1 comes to 163.9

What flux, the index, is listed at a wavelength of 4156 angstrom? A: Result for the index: 170.4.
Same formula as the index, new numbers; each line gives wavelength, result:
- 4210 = 177.7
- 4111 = 172.9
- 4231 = 137.1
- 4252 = 156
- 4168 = 177.4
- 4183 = 168.7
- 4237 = 121.7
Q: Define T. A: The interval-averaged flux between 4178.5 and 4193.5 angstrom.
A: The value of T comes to 158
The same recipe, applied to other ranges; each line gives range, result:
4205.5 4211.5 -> 155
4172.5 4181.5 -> 154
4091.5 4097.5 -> 144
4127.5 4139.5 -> 156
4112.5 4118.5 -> 169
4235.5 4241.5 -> 116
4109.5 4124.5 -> 171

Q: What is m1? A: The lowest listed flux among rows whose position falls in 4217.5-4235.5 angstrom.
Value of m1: 100.2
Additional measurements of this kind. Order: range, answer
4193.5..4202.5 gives 118.6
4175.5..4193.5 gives 138.5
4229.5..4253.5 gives 111.3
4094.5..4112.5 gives 137.8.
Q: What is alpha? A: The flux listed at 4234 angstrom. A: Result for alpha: 169.6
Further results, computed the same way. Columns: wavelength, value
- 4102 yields 142.5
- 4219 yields 158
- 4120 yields 163.3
